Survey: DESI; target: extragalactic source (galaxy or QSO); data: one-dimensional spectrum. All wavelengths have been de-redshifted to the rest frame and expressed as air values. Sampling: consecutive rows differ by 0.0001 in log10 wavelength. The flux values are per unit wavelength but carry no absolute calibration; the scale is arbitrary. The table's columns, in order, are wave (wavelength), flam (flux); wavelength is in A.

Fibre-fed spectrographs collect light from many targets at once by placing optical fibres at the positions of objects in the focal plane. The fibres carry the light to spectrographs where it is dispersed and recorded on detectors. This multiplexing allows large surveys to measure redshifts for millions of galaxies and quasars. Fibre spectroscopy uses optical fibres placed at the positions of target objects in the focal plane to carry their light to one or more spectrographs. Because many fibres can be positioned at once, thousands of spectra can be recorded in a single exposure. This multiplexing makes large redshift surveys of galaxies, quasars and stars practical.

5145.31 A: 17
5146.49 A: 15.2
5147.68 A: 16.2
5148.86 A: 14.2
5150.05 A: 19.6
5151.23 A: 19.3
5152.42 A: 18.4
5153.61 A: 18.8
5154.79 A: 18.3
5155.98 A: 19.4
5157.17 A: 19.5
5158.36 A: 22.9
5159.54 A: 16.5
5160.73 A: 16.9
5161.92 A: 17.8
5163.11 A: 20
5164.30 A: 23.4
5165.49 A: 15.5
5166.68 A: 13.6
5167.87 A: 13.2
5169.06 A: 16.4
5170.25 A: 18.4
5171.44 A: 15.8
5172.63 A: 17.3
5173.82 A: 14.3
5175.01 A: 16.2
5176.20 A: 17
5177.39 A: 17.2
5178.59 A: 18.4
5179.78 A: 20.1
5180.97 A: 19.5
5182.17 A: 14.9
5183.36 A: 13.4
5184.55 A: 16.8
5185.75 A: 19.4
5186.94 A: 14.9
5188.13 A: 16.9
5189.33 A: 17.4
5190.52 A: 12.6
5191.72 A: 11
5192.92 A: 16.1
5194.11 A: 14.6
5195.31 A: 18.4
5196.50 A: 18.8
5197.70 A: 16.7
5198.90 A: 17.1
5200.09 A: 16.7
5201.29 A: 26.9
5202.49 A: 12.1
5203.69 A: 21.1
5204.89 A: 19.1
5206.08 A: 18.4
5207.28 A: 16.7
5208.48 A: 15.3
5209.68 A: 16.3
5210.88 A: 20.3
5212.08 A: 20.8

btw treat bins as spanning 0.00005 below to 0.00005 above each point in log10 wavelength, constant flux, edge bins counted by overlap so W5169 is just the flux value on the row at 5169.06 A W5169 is 16.4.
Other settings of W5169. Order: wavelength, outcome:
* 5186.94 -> 14.9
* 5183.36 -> 13.4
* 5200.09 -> 16.7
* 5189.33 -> 17.4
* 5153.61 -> 18.8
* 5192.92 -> 16.1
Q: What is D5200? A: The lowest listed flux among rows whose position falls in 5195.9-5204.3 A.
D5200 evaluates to 12.1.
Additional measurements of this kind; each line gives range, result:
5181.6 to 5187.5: 13.4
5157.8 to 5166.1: 15.5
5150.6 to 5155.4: 18.3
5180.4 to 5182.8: 14.9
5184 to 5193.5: 11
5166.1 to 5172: 13.2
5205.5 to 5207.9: 16.7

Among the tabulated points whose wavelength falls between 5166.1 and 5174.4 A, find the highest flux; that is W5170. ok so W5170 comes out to 18.4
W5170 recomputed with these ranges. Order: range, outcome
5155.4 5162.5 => 22.9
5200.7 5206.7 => 26.9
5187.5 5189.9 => 17.4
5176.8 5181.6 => 20.1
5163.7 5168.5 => 23.4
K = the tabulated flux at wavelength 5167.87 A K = 13.2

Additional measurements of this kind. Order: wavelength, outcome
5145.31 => 17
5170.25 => 18.4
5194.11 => 14.6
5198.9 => 17.1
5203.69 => 21.1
